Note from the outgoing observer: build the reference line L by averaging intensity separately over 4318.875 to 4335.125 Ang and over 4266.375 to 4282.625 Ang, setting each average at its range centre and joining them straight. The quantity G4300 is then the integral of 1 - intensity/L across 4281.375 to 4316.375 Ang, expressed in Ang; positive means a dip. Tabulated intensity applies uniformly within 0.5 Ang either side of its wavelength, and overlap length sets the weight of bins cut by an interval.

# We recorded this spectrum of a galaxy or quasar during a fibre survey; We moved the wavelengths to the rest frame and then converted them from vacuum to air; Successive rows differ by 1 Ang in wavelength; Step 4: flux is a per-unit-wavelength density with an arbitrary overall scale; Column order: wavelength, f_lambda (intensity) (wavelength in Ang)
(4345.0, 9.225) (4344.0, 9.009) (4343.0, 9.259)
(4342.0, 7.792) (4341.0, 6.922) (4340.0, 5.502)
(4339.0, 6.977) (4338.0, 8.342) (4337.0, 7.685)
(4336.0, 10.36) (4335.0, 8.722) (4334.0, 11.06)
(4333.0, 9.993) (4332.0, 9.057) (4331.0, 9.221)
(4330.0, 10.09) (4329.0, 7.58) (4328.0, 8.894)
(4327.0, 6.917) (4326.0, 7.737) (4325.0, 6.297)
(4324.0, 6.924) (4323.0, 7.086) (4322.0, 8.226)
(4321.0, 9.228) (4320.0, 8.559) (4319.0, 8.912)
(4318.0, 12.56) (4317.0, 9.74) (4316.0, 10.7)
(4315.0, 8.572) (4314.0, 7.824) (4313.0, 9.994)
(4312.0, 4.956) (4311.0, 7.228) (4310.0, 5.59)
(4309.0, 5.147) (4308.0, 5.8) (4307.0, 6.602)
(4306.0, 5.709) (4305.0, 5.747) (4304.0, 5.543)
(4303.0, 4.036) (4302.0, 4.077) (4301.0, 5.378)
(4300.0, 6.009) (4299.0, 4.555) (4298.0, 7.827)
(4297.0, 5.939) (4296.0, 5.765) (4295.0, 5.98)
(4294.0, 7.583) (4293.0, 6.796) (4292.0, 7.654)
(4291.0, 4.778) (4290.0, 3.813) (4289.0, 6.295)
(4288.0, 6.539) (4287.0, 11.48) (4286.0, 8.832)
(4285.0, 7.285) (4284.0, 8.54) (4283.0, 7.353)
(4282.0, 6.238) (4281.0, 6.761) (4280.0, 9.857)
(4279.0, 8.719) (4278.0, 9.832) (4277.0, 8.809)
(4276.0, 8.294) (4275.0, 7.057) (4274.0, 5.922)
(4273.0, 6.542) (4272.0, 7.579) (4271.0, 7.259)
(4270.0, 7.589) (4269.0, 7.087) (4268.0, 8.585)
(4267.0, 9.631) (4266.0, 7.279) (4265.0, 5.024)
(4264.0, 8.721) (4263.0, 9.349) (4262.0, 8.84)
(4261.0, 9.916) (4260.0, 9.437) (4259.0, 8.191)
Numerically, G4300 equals 6.55 Ang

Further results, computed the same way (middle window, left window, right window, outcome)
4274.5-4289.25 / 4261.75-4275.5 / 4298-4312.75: -2.8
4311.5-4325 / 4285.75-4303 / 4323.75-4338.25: -1.4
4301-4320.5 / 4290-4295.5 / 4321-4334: 0.6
